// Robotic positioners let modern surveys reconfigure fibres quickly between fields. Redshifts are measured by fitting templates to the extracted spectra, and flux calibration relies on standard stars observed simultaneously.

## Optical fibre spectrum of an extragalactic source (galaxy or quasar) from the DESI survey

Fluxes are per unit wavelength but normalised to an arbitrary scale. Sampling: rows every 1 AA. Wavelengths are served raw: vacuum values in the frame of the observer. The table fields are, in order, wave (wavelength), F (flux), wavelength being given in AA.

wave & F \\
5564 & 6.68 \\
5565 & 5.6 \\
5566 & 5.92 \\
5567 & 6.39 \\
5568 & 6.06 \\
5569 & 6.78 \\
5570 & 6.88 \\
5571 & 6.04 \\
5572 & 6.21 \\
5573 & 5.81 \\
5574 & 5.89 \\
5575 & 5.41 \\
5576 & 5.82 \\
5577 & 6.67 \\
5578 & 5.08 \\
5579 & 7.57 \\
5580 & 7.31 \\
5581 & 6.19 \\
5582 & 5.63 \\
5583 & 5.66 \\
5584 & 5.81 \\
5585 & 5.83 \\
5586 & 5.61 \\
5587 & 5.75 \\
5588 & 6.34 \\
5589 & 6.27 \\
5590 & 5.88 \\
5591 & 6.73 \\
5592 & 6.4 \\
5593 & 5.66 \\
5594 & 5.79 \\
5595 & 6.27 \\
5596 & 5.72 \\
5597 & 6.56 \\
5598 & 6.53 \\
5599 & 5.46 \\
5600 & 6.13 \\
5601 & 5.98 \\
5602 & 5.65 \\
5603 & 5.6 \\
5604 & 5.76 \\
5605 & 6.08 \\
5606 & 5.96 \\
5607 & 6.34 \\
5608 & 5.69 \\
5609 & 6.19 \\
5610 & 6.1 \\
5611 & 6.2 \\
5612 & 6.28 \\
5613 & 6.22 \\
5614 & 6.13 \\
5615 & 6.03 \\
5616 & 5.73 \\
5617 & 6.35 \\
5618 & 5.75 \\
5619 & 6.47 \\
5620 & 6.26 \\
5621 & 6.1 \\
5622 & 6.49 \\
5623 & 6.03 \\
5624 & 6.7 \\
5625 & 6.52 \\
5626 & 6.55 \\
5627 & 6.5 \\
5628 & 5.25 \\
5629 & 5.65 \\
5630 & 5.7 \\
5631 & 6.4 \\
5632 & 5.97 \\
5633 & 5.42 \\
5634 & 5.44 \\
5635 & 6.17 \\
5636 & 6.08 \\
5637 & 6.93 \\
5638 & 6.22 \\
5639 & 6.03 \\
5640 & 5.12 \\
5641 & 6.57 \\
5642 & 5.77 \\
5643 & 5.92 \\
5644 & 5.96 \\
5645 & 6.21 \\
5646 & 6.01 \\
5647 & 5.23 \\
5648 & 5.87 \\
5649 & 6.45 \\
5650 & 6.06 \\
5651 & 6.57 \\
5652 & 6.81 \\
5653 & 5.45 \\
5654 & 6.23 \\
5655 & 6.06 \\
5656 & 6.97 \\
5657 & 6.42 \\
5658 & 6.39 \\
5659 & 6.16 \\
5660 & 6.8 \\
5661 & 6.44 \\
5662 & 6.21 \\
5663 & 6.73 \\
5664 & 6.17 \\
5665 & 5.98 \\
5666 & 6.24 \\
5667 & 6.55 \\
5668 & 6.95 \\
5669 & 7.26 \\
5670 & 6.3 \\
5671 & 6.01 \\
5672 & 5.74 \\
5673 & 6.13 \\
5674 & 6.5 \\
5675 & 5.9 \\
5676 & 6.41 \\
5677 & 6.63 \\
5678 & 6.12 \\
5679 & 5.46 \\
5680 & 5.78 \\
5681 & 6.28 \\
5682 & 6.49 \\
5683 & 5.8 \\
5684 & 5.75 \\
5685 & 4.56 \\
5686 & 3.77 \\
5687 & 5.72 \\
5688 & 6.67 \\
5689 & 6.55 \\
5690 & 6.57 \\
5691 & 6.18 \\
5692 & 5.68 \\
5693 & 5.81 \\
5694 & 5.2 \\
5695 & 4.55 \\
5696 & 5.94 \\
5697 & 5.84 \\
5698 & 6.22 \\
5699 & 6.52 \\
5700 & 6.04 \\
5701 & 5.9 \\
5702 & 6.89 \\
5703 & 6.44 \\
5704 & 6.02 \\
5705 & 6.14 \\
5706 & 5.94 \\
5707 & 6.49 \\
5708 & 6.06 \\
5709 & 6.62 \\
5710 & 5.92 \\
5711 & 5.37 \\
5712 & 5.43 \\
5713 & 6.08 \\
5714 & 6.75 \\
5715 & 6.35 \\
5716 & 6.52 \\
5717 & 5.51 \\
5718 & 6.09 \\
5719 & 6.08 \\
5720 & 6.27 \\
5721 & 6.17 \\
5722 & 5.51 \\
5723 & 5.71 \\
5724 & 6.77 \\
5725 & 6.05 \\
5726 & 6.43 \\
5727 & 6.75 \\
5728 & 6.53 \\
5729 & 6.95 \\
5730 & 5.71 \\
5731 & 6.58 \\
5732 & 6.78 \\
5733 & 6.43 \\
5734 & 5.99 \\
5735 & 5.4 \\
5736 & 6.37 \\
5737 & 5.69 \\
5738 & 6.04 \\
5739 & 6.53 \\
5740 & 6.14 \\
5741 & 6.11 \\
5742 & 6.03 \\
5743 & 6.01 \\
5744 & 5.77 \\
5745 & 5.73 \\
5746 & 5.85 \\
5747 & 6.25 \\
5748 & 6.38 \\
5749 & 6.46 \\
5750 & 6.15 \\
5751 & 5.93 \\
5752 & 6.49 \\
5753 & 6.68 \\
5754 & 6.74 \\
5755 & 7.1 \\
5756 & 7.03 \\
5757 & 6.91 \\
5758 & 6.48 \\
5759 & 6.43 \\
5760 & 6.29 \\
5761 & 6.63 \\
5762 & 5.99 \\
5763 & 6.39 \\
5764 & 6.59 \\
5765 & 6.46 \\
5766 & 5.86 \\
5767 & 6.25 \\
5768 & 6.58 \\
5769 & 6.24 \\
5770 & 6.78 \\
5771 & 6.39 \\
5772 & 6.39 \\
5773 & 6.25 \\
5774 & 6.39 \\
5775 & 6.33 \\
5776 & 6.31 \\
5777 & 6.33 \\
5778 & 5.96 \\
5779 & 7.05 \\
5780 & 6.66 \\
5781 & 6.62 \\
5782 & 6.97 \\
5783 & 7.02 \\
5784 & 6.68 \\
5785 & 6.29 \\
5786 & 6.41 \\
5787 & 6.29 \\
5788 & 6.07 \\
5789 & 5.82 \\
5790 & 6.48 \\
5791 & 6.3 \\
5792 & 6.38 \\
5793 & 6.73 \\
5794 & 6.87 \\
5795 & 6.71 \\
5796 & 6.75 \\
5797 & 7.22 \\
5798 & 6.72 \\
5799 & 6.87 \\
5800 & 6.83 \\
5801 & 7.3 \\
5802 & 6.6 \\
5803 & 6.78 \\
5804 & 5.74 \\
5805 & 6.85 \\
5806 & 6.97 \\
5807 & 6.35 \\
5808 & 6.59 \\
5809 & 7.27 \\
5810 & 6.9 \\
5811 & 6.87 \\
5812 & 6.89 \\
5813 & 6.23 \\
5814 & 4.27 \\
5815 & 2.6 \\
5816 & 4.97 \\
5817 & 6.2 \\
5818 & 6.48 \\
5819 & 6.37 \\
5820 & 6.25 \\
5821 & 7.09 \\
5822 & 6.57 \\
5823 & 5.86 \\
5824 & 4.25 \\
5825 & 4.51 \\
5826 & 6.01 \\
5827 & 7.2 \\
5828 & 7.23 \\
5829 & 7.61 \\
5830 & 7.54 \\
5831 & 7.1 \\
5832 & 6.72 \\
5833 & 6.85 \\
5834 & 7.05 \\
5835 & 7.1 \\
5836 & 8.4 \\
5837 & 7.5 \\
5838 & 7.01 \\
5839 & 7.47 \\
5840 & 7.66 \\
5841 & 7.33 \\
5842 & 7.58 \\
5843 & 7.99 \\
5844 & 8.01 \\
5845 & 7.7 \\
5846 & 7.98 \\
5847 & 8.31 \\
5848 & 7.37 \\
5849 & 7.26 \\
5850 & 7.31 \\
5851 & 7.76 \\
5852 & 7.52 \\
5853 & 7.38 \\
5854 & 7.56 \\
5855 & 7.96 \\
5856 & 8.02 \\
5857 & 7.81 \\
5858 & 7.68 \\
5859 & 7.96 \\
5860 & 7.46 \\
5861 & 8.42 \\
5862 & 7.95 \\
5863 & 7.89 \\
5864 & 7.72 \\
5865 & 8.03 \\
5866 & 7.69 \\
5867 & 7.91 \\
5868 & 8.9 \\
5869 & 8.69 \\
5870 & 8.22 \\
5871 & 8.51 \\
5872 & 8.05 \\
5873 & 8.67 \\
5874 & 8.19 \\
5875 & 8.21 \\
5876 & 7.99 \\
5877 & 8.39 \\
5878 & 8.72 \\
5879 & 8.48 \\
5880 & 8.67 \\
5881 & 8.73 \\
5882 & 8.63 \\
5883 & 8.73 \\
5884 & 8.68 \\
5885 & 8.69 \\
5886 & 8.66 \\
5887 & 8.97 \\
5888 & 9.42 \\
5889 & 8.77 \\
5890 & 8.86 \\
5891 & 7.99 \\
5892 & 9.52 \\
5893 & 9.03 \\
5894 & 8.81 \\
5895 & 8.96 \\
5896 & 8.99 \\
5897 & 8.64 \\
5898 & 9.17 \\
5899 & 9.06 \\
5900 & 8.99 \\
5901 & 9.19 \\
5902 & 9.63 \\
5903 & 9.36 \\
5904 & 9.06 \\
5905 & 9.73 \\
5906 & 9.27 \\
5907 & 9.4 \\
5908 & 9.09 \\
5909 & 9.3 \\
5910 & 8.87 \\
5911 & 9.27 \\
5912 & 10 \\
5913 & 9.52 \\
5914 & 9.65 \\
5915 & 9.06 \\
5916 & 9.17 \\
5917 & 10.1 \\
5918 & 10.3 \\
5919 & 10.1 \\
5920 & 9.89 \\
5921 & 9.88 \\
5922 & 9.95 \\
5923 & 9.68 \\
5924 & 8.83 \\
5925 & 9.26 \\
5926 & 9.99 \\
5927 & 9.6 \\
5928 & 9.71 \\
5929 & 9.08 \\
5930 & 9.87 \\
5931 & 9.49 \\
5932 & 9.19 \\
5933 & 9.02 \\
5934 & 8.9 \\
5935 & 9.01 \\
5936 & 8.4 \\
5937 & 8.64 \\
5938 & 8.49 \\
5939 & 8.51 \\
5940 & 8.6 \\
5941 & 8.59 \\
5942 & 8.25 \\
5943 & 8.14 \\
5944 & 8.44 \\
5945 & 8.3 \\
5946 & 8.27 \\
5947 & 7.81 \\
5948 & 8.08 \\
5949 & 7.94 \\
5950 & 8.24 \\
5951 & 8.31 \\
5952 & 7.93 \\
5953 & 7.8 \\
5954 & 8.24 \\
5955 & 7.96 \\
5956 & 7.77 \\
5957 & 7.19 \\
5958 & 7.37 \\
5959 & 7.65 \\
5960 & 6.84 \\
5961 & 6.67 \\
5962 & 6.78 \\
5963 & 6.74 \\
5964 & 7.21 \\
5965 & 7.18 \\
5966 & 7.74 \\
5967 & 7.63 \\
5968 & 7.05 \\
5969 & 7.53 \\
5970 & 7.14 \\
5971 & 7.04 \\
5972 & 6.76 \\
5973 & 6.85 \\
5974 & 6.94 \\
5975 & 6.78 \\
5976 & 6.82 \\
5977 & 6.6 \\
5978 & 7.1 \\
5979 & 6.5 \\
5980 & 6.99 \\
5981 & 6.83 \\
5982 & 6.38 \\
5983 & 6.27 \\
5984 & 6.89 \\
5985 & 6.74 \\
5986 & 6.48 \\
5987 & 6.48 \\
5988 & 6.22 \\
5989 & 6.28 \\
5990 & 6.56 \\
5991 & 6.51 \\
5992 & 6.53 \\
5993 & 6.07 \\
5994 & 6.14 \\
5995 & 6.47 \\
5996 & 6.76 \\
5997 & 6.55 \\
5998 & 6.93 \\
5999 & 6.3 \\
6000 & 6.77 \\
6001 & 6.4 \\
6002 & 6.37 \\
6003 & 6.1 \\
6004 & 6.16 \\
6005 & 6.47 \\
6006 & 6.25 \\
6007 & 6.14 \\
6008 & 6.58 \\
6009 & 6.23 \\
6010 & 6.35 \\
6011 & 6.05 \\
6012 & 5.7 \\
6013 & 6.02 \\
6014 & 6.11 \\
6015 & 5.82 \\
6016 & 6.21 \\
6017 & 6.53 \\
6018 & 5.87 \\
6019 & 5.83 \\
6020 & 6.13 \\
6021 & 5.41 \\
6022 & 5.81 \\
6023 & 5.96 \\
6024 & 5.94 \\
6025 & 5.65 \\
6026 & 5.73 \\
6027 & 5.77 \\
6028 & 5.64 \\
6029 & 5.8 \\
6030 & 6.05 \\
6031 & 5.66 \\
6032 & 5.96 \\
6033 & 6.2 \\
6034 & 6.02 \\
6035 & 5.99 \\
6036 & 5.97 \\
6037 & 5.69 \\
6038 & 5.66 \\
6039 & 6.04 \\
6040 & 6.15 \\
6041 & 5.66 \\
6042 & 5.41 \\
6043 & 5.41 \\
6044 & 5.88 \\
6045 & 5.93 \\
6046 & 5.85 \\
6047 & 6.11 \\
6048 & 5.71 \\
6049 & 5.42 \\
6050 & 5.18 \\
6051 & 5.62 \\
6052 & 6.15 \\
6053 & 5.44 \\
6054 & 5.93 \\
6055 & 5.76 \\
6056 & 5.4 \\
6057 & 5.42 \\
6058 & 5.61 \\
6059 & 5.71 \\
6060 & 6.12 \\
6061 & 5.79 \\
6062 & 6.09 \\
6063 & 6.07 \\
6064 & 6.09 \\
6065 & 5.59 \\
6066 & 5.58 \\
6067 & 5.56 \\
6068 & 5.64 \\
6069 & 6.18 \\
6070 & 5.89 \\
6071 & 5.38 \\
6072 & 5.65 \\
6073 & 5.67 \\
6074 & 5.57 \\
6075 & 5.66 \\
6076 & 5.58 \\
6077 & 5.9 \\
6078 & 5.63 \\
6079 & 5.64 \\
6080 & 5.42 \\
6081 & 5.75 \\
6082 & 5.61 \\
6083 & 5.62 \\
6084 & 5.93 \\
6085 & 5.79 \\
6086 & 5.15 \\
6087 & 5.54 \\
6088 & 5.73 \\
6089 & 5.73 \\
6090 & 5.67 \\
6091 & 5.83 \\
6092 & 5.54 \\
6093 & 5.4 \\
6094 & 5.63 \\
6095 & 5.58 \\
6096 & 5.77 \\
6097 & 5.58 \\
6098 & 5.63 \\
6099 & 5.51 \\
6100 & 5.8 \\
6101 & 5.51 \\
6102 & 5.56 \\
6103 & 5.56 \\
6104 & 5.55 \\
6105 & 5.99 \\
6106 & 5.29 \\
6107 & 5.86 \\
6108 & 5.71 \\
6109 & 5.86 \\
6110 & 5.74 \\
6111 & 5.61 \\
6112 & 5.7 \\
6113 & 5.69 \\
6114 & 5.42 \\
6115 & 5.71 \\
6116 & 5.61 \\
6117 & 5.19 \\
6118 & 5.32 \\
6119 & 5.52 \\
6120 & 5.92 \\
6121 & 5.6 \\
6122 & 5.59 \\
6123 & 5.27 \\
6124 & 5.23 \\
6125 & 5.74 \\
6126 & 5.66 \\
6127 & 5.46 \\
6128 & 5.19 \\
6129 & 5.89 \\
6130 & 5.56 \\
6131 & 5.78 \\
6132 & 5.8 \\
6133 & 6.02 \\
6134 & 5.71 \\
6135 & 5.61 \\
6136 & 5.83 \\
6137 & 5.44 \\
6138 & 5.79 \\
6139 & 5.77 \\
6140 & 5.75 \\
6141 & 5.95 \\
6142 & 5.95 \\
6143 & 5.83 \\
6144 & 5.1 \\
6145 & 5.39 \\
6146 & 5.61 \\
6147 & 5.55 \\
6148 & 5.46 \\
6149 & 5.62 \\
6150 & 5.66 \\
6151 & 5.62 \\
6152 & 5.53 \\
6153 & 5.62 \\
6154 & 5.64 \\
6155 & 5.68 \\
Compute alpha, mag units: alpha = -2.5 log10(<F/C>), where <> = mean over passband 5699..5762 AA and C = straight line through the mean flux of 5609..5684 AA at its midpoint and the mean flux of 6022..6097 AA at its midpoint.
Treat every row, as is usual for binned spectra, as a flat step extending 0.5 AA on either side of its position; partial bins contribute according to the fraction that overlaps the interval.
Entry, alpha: -0.03 mag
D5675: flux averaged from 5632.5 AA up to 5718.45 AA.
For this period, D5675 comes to 6.09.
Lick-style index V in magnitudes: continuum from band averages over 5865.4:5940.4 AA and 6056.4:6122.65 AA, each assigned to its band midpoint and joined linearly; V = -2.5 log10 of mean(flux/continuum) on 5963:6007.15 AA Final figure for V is 0.13 mag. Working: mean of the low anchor 9.02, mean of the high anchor 5.66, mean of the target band 6.68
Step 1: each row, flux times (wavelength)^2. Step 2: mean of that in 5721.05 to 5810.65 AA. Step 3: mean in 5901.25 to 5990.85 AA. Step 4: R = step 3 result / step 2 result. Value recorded 1.35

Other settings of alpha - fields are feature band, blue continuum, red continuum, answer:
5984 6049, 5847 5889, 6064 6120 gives 0.069 mag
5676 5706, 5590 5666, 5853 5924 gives 0.144 mag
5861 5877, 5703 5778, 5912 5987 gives -0.110 mag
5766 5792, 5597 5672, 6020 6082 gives -0.072 mag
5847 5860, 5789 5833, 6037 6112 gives -0.211 mag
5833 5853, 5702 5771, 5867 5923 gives 0.076 mag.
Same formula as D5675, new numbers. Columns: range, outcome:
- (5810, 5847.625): 6.73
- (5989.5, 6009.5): 6.41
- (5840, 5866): 7.76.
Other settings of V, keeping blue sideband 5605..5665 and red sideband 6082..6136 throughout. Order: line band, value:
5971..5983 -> -0.17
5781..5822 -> -0.08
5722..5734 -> -0.06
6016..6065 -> -0.02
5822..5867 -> -0.24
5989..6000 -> -0.13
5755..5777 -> -0.08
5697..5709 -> -0.03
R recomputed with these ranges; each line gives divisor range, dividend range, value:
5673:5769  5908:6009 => 1.37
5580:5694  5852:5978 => 1.53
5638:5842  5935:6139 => 1.09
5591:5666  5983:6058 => 1.13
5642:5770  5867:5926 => 1.56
